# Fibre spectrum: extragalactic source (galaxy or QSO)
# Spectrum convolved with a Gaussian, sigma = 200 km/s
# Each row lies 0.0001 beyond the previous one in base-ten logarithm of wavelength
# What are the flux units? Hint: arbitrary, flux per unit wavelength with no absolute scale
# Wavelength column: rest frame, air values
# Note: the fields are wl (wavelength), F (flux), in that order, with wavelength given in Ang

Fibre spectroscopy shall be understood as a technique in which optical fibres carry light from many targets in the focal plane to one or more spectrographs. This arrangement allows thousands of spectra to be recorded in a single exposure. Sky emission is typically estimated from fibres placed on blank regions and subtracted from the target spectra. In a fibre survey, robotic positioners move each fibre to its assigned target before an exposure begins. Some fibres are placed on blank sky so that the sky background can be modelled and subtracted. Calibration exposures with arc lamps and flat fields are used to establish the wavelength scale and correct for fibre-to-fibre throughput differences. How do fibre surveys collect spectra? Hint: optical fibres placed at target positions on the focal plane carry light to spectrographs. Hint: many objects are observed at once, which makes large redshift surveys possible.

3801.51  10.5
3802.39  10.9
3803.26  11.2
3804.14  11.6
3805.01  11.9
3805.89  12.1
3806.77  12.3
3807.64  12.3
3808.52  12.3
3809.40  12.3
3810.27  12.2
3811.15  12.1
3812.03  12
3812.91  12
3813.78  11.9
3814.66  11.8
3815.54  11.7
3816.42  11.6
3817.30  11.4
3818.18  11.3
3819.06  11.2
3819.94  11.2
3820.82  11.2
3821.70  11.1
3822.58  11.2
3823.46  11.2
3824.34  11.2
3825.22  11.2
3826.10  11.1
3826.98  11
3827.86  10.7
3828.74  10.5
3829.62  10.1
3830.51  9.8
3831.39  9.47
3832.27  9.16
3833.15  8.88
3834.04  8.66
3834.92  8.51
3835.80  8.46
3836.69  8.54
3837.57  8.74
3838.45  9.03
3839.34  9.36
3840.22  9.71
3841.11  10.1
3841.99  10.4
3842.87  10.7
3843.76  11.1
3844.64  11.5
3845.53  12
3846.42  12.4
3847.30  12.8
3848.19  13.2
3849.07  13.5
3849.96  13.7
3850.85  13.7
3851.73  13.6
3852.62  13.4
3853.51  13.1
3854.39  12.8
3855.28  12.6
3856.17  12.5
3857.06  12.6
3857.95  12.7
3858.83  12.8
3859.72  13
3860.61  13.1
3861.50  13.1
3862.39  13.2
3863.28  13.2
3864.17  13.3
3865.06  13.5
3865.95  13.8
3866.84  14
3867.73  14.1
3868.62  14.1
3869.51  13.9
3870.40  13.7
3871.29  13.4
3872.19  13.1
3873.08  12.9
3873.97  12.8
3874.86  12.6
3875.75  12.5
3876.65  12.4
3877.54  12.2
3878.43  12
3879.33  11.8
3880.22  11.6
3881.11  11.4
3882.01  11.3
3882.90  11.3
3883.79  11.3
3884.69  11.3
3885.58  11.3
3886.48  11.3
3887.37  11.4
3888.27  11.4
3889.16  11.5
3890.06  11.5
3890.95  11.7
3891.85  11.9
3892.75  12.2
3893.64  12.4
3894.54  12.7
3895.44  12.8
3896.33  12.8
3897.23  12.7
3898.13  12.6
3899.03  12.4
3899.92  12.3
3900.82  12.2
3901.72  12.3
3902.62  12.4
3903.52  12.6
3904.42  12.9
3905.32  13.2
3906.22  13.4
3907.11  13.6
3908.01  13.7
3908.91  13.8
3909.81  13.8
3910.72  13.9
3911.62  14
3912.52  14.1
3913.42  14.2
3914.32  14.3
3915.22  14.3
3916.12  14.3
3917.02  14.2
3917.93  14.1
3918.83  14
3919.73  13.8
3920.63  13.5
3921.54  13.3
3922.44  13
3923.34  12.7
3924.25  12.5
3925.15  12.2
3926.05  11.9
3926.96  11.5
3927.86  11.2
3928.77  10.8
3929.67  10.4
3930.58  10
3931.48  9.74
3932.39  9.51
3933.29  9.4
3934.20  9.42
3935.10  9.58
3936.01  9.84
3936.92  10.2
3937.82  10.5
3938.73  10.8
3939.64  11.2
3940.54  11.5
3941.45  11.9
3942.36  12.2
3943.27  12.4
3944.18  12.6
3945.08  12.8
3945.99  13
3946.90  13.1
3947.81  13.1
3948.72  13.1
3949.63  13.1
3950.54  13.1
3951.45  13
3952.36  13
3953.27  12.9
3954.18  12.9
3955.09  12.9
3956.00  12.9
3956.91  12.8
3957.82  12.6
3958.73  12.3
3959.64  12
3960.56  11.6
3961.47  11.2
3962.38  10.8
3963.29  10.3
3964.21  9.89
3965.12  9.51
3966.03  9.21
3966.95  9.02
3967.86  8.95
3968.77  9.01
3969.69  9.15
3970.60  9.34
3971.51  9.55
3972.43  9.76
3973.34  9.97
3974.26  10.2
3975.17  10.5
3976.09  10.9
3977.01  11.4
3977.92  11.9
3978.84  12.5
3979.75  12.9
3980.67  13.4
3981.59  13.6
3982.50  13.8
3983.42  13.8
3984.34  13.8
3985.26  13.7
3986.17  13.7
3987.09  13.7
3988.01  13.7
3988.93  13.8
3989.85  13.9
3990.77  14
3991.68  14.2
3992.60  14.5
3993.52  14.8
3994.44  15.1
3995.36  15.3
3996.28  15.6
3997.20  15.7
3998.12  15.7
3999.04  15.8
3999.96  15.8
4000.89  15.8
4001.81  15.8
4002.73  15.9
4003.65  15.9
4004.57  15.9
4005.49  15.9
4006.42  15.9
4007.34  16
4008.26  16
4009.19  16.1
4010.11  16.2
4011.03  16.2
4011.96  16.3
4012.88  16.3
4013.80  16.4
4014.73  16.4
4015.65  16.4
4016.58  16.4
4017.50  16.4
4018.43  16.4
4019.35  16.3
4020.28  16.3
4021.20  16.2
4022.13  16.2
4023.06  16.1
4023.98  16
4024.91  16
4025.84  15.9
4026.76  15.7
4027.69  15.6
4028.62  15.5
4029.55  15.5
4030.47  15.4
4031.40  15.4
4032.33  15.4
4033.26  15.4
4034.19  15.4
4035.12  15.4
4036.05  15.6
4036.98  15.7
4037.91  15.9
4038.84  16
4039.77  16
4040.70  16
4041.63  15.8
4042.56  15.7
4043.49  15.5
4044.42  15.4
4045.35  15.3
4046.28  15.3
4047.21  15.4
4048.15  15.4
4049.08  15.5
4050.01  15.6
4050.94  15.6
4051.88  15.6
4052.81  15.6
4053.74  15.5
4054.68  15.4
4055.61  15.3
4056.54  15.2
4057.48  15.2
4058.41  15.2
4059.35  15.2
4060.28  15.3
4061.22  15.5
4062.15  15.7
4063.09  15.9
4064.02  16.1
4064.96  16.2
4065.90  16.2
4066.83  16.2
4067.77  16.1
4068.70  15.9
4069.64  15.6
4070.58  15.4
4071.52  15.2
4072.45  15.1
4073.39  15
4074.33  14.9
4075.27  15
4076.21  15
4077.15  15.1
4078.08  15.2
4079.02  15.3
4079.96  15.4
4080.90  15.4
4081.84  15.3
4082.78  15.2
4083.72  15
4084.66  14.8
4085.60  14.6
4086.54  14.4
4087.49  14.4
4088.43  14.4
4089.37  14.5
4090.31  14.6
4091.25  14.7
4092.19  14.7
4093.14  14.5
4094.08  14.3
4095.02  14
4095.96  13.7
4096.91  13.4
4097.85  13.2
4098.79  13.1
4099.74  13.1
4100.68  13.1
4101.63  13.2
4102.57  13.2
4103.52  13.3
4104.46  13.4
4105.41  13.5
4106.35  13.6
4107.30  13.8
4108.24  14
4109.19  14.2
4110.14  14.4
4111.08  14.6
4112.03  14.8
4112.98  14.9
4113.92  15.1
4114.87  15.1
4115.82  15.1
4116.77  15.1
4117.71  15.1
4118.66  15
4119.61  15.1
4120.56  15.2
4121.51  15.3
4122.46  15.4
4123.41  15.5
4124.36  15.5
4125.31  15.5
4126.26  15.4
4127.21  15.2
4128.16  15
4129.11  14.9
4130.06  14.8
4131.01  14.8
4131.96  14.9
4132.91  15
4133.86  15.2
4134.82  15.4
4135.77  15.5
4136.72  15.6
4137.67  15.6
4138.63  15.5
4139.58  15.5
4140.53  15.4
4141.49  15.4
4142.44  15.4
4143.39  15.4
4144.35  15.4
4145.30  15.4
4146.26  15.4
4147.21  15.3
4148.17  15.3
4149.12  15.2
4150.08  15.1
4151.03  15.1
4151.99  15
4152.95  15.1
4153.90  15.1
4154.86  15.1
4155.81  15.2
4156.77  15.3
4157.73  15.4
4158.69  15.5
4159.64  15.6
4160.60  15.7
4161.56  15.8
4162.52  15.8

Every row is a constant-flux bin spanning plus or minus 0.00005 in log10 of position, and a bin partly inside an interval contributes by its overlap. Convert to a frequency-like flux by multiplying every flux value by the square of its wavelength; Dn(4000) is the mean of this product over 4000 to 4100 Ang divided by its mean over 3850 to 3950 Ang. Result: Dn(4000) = 1.33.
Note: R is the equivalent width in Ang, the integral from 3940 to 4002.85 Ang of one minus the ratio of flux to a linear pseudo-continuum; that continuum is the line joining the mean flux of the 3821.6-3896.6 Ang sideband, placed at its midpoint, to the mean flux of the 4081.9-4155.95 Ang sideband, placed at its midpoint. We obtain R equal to 2.3 Ang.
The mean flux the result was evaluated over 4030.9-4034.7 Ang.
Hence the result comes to 15.4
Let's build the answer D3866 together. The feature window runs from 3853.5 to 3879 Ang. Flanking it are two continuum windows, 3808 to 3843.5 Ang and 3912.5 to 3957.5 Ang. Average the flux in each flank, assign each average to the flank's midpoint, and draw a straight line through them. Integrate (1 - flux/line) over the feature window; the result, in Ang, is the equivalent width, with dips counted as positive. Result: -4.2 Ang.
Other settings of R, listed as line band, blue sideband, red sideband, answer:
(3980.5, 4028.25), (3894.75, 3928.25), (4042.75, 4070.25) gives -2.23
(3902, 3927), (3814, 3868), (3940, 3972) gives -3.95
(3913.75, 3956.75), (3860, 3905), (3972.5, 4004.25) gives 3.18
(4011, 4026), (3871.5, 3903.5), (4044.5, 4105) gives -2.33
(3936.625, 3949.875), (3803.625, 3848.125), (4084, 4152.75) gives 0.36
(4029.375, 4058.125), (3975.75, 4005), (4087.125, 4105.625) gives -3.04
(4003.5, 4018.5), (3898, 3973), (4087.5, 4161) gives -3.51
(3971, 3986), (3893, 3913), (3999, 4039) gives 2.94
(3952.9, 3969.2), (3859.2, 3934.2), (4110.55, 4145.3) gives 2.64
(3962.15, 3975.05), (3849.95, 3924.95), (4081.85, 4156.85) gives 3.73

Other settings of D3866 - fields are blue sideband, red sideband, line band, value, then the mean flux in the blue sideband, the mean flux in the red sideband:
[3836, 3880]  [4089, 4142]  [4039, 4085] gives -4.3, 12.4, 14.6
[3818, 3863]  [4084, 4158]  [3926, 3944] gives 2.6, 11.3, 14.8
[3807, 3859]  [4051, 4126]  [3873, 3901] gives 0.1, 11.3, 14.8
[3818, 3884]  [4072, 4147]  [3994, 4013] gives -3.3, 11.8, 14.8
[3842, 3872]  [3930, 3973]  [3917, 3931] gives -0.8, 13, 11.2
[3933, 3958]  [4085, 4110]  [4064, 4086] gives -2.9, 12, 13.9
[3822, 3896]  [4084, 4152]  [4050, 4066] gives -1.7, 11.8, 14.7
